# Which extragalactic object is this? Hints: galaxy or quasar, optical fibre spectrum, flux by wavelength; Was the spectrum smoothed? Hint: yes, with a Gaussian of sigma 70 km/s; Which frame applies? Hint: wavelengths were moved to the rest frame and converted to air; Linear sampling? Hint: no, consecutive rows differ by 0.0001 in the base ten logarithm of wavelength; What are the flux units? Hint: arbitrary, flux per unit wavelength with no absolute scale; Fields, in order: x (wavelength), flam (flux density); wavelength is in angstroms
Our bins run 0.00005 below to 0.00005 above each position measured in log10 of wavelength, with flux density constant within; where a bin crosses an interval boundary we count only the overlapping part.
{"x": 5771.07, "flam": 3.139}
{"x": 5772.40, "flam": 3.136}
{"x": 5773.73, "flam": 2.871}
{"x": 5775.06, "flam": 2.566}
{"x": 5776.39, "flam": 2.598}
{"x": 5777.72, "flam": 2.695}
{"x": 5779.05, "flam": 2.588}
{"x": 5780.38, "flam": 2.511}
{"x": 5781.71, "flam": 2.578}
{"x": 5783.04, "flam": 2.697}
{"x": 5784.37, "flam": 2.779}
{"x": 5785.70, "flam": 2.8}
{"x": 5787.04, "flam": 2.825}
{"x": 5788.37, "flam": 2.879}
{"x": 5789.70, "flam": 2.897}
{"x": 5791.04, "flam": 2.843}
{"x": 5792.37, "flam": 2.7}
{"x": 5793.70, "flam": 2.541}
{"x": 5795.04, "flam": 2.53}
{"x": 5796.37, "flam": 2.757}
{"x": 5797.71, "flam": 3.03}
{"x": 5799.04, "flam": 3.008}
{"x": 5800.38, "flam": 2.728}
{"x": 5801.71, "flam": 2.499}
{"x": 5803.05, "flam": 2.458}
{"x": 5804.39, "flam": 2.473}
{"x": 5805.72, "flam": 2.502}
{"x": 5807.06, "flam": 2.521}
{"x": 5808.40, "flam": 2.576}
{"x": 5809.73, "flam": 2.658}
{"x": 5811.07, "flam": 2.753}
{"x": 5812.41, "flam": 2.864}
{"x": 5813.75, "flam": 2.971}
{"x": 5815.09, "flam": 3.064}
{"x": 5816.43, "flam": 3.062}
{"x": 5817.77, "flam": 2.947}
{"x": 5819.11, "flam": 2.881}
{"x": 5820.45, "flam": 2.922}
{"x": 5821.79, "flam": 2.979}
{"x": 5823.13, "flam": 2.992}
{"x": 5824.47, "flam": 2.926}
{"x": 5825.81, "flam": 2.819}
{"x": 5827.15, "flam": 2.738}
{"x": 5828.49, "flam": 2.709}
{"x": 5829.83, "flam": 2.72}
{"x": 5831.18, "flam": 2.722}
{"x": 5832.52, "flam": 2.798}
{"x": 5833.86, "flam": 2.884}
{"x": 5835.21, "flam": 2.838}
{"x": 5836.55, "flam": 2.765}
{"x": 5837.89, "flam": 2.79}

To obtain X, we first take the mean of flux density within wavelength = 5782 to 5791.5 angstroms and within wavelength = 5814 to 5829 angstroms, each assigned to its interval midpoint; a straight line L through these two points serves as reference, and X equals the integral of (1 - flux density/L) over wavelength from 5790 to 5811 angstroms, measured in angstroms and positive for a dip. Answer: 1.4 angstroms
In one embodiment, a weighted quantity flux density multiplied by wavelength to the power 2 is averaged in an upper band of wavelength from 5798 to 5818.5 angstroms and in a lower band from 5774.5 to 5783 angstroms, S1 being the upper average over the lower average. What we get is 1.1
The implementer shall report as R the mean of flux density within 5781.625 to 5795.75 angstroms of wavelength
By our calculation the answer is 2.74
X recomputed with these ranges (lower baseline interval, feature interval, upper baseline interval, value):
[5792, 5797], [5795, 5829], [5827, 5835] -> -1.18 angstroms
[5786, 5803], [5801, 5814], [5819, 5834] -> 0.81 angstroms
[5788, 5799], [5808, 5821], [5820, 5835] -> -0.27 angstroms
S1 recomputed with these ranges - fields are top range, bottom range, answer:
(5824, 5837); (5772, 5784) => 1.06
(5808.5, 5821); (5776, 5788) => 1.09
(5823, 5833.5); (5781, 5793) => 1.02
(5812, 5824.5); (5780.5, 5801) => 1.08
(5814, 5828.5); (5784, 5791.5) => 1.04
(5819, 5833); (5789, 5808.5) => 1.07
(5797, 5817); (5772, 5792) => 1.01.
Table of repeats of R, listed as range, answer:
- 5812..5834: 2.88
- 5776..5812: 2.68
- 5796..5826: 2.8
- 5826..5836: 2.78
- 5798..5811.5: 2.63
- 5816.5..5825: 2.95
